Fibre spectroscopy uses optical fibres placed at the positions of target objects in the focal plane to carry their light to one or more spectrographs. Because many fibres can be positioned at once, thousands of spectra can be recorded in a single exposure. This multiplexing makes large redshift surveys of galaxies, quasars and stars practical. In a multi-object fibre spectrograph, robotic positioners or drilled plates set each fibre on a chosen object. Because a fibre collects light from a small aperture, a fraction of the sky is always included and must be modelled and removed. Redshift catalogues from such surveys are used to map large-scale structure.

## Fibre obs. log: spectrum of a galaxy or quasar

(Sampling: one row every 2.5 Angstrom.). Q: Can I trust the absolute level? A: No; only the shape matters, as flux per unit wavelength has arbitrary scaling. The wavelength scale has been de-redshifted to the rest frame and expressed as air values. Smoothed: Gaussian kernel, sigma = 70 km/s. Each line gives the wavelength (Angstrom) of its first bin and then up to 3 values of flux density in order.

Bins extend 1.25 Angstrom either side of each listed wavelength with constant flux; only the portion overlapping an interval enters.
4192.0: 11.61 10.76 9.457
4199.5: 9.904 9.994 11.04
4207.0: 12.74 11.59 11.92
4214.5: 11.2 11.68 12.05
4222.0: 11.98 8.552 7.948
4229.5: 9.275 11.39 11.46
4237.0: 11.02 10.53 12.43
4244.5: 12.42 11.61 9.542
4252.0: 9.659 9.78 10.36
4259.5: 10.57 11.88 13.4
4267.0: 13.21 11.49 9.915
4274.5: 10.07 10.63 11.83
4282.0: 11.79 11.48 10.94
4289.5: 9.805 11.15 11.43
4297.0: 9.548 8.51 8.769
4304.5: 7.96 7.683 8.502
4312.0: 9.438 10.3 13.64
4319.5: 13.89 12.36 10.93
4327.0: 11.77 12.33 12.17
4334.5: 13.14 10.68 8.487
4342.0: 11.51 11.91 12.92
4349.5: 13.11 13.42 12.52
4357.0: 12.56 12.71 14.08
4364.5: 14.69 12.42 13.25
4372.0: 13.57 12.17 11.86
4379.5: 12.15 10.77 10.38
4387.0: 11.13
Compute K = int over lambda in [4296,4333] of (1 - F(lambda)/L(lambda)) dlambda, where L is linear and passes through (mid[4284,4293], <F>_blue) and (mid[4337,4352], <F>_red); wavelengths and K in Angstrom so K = 2.3 Angstrom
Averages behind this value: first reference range 10.8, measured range 10.5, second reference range 11.7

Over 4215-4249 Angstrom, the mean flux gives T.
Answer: 10.9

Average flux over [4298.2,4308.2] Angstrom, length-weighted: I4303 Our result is 8.24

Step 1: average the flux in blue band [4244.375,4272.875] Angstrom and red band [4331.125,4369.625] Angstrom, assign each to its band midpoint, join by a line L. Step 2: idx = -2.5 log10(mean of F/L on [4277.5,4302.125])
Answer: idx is 0.094 mag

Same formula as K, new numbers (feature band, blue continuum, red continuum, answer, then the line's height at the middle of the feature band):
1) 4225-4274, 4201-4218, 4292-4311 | -2.33 Angstrom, 10.4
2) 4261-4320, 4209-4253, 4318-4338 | 5.07 Angstrom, 11.7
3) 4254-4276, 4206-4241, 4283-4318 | -1.76 Angstrom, 10.4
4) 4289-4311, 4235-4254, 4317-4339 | 4.66 Angstrom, 11.7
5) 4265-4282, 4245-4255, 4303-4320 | -1.85 Angstrom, 10.2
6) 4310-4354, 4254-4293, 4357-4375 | 2.33 Angstrom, 12.5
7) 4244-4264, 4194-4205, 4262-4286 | 0.72 Angstrom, 11.2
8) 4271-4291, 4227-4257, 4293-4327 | -0.69 Angstrom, 10.5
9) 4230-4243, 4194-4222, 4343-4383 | 0.27 Angstrom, 11.5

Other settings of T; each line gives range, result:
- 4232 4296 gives 11.1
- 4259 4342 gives 10.9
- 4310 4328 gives 11.6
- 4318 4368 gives 12.4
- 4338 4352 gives 11.7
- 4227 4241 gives 10.5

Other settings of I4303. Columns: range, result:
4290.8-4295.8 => 11.3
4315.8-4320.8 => 13.8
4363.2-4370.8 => 13.5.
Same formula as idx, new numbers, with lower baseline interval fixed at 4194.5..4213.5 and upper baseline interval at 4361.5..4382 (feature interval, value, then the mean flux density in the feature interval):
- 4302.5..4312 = 0.41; 8.29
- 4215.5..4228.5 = 0.07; 10.4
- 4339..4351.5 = 0.06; 11.9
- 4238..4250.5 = 0.01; 11.3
